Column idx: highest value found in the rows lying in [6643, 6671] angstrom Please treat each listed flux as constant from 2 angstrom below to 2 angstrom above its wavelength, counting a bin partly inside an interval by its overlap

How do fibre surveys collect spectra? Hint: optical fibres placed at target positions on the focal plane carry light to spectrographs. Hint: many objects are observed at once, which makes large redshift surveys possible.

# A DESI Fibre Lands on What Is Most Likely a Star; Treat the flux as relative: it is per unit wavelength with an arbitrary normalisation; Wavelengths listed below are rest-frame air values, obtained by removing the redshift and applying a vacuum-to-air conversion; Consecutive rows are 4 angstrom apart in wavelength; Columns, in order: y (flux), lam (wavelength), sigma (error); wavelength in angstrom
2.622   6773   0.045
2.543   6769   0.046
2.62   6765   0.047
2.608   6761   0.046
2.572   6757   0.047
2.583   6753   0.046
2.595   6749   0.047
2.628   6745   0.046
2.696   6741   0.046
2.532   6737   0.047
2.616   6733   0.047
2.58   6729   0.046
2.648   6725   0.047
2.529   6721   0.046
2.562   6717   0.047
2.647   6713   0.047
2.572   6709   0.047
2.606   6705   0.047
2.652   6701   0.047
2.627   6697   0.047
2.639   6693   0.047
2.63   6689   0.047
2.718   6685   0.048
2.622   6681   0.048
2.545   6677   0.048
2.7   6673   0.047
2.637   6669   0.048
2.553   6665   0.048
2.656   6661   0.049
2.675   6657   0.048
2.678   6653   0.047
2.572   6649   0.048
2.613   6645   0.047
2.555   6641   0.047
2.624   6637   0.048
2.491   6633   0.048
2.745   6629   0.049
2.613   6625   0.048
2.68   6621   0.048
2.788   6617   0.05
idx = 2.678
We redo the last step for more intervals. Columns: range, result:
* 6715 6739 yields 2.648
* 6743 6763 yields 2.628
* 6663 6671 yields 2.637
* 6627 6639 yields 2.745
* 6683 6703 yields 2.718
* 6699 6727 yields 2.652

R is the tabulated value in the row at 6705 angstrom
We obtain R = 2.606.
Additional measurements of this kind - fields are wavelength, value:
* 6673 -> 2.7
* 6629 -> 2.745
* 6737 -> 2.532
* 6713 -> 2.647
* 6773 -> 2.622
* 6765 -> 2.62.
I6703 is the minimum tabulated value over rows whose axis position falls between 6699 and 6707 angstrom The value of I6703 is 2.606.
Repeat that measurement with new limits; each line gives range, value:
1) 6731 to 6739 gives 2.532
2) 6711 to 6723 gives 2.529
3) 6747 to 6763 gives 2.572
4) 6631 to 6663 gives 2.491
